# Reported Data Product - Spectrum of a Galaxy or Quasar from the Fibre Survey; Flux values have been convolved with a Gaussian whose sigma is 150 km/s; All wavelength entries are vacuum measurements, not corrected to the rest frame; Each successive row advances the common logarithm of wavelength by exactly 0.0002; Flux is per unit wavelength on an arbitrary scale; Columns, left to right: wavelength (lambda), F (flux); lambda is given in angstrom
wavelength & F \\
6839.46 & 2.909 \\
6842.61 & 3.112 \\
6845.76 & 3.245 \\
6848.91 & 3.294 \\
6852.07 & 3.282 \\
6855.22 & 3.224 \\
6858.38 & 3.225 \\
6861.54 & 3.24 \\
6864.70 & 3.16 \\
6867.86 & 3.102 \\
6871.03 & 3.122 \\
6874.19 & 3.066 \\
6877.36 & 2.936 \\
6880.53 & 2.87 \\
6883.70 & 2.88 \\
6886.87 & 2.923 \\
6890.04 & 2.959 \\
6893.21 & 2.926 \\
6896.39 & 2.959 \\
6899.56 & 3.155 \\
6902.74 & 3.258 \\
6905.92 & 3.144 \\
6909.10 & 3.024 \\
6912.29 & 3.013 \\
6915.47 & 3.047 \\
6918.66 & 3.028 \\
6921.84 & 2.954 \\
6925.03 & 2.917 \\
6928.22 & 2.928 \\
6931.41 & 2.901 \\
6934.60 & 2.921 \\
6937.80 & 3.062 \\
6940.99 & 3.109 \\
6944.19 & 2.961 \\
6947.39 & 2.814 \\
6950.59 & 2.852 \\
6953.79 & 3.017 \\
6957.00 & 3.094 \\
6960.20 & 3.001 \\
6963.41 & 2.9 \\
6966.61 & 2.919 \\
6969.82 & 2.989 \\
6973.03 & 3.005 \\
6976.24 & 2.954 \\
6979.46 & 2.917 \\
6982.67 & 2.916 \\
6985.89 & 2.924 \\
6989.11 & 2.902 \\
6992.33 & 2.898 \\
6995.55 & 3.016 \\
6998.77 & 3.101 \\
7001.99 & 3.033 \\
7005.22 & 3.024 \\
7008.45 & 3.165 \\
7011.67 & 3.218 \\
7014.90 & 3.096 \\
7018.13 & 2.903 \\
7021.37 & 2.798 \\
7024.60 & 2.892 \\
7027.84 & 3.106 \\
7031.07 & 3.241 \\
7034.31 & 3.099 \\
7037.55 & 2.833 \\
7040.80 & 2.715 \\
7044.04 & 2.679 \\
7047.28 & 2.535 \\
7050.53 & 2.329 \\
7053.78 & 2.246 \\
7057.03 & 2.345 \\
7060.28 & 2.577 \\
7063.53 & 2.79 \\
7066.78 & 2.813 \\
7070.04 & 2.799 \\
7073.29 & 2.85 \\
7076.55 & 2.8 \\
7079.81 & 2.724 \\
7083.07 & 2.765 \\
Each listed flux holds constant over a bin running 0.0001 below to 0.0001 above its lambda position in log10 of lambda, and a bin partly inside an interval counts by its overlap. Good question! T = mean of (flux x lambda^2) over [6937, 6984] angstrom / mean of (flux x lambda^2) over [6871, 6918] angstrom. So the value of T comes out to 1.0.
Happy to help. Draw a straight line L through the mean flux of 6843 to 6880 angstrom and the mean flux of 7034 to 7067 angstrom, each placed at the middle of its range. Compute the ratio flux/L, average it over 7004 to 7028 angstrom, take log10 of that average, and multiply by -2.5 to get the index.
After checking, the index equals -0.12 mag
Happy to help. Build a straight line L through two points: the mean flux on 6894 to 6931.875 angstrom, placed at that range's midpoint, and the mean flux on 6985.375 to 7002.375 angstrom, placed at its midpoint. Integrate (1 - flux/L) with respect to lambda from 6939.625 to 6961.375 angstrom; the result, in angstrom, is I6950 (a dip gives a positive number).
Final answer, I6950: 0.2 angstrom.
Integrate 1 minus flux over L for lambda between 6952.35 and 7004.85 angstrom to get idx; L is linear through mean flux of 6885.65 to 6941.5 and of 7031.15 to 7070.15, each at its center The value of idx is -2.38 angstrom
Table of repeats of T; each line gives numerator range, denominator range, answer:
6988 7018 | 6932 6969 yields 1.04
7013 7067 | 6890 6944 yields 0.95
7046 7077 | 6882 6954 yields 0.91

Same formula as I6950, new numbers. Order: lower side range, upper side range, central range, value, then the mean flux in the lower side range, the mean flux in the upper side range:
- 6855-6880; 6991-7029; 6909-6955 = 1.59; 3.12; 3.02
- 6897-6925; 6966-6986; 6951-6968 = 0.00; 3.06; 2.95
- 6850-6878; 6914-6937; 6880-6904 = 0.58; 3.16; 2.96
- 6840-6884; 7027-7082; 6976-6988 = -0.18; 3.13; 2.73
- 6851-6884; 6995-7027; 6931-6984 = 1.63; 3.11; 3.03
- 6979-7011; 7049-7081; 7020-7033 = -0.85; 3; 2.63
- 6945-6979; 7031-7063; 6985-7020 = -2.82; 2.95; 2.64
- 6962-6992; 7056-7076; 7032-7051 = 0.24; 2.93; 2.71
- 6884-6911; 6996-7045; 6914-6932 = 0.37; 3.04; 3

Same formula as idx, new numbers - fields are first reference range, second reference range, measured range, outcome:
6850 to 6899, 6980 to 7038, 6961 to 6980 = 0.5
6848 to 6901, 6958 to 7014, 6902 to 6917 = -0.2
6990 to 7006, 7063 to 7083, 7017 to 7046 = 0.0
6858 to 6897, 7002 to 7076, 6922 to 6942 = -0.1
